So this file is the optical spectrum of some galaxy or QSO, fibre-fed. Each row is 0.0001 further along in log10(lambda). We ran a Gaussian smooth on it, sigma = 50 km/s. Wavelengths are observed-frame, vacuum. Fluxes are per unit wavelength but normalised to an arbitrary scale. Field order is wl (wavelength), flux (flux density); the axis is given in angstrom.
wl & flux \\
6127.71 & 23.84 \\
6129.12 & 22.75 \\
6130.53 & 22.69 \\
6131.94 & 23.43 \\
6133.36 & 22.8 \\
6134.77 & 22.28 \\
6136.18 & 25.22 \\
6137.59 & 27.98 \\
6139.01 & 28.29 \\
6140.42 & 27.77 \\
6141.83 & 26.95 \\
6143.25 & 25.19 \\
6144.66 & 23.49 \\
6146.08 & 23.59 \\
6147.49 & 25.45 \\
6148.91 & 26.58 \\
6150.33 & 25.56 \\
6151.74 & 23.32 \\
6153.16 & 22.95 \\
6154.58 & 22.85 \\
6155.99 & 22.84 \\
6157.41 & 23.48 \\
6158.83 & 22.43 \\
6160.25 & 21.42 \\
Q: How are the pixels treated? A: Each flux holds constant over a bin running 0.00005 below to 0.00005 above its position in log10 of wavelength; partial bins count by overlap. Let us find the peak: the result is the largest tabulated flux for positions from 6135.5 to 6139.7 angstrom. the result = 28.29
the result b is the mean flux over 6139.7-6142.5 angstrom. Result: 27.4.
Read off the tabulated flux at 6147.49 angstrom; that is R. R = 25.45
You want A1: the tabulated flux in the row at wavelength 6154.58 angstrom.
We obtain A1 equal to 22.85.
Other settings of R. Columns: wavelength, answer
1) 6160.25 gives 21.42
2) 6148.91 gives 26.58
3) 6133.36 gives 22.8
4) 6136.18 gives 25.22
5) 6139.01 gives 28.29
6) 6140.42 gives 27.77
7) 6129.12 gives 22.75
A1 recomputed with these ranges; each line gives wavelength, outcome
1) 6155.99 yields 22.84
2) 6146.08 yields 23.59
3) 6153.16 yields 22.95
